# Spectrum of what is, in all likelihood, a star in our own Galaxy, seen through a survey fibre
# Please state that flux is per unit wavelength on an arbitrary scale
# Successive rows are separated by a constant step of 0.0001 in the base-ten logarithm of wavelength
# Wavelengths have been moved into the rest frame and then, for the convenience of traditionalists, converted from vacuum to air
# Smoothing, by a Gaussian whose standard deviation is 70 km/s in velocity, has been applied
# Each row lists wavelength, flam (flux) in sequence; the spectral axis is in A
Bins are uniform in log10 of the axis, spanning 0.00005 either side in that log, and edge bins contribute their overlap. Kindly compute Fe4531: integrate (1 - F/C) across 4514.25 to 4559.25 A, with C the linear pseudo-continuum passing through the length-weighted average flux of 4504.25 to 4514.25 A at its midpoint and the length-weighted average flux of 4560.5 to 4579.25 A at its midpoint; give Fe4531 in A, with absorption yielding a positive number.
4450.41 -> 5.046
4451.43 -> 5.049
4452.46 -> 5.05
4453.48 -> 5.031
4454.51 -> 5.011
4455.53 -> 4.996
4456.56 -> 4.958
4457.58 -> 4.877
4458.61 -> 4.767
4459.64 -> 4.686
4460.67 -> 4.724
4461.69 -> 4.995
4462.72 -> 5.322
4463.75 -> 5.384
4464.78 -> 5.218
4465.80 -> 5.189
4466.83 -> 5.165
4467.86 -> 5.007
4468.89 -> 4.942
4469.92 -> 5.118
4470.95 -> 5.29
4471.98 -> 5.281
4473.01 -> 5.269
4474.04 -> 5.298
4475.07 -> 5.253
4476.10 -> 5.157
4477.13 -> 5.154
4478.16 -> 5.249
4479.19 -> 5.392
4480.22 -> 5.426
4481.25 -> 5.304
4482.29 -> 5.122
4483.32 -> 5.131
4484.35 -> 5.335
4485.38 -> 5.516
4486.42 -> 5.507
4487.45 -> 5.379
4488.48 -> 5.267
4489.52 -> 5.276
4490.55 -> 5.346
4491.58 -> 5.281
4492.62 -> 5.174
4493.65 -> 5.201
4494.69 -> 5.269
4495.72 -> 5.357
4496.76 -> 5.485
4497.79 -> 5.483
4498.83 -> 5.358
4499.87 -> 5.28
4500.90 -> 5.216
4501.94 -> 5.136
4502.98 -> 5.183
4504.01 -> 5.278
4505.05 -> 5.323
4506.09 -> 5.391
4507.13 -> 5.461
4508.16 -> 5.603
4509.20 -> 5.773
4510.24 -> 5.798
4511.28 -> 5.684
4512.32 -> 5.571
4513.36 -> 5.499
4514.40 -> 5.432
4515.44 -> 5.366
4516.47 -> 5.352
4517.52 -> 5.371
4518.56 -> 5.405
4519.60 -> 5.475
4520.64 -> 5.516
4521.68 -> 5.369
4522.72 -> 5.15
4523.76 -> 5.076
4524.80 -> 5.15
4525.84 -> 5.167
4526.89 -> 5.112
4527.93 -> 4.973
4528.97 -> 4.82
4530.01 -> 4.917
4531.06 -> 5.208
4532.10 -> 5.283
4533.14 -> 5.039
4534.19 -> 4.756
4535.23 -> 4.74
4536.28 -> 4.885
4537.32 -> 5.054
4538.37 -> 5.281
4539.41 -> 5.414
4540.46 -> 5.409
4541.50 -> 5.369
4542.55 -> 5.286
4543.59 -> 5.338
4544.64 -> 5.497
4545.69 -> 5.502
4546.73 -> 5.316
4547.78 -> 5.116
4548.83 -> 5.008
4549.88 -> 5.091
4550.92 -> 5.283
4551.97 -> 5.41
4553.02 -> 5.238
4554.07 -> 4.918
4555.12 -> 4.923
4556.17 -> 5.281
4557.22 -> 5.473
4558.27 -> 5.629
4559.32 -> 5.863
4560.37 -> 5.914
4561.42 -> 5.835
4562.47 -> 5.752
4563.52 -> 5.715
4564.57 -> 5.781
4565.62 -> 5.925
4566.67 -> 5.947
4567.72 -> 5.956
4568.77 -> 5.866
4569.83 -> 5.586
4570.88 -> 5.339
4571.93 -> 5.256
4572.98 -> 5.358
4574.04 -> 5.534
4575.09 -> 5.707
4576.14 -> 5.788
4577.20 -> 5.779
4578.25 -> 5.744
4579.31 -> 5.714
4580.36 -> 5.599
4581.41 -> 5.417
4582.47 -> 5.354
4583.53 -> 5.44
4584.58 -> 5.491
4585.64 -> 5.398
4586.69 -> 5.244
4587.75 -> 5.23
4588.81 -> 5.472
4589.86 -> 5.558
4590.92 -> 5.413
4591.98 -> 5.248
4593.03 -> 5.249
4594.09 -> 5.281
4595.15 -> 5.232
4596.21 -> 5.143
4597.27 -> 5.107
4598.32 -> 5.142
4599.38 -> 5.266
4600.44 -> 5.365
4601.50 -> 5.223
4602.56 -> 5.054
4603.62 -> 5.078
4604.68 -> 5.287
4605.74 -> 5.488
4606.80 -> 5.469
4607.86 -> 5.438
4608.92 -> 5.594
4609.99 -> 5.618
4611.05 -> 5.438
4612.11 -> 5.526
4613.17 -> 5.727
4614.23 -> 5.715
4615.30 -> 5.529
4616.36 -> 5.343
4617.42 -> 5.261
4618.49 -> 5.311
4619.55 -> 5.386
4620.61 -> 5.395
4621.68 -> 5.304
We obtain 3.17 A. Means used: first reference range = 5.55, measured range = 5.22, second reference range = 5.7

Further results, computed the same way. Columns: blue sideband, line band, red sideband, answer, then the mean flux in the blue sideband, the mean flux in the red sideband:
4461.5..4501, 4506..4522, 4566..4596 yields -0.5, 5.27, 5.5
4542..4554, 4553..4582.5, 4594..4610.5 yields -1.8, 5.27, 5.3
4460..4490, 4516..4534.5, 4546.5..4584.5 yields 0.7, 5.23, 5.52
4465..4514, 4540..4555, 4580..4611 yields 0.2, 5.32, 5.34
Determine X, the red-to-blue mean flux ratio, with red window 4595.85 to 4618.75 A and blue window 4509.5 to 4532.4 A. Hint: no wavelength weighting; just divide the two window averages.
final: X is 1.01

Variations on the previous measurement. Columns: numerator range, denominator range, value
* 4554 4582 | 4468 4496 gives 1.07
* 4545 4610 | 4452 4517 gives 1.03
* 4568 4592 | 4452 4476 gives 1.08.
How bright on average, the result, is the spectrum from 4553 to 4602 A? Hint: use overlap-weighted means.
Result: 5.49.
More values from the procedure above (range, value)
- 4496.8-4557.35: 5.27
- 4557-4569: 5.82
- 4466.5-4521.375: 5.34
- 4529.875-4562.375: 5.28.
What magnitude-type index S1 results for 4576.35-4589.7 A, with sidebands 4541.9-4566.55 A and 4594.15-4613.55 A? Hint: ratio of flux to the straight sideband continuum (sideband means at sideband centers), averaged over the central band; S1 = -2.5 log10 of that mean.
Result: -0.023 mag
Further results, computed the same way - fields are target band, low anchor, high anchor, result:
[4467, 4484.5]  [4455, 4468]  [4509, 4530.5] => -0.025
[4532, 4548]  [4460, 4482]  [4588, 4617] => 0.017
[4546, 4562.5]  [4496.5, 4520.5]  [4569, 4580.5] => 0.034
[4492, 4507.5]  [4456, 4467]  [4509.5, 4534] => -0.023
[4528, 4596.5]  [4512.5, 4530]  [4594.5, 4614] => -0.017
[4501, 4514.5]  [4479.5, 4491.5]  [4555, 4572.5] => -0.007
